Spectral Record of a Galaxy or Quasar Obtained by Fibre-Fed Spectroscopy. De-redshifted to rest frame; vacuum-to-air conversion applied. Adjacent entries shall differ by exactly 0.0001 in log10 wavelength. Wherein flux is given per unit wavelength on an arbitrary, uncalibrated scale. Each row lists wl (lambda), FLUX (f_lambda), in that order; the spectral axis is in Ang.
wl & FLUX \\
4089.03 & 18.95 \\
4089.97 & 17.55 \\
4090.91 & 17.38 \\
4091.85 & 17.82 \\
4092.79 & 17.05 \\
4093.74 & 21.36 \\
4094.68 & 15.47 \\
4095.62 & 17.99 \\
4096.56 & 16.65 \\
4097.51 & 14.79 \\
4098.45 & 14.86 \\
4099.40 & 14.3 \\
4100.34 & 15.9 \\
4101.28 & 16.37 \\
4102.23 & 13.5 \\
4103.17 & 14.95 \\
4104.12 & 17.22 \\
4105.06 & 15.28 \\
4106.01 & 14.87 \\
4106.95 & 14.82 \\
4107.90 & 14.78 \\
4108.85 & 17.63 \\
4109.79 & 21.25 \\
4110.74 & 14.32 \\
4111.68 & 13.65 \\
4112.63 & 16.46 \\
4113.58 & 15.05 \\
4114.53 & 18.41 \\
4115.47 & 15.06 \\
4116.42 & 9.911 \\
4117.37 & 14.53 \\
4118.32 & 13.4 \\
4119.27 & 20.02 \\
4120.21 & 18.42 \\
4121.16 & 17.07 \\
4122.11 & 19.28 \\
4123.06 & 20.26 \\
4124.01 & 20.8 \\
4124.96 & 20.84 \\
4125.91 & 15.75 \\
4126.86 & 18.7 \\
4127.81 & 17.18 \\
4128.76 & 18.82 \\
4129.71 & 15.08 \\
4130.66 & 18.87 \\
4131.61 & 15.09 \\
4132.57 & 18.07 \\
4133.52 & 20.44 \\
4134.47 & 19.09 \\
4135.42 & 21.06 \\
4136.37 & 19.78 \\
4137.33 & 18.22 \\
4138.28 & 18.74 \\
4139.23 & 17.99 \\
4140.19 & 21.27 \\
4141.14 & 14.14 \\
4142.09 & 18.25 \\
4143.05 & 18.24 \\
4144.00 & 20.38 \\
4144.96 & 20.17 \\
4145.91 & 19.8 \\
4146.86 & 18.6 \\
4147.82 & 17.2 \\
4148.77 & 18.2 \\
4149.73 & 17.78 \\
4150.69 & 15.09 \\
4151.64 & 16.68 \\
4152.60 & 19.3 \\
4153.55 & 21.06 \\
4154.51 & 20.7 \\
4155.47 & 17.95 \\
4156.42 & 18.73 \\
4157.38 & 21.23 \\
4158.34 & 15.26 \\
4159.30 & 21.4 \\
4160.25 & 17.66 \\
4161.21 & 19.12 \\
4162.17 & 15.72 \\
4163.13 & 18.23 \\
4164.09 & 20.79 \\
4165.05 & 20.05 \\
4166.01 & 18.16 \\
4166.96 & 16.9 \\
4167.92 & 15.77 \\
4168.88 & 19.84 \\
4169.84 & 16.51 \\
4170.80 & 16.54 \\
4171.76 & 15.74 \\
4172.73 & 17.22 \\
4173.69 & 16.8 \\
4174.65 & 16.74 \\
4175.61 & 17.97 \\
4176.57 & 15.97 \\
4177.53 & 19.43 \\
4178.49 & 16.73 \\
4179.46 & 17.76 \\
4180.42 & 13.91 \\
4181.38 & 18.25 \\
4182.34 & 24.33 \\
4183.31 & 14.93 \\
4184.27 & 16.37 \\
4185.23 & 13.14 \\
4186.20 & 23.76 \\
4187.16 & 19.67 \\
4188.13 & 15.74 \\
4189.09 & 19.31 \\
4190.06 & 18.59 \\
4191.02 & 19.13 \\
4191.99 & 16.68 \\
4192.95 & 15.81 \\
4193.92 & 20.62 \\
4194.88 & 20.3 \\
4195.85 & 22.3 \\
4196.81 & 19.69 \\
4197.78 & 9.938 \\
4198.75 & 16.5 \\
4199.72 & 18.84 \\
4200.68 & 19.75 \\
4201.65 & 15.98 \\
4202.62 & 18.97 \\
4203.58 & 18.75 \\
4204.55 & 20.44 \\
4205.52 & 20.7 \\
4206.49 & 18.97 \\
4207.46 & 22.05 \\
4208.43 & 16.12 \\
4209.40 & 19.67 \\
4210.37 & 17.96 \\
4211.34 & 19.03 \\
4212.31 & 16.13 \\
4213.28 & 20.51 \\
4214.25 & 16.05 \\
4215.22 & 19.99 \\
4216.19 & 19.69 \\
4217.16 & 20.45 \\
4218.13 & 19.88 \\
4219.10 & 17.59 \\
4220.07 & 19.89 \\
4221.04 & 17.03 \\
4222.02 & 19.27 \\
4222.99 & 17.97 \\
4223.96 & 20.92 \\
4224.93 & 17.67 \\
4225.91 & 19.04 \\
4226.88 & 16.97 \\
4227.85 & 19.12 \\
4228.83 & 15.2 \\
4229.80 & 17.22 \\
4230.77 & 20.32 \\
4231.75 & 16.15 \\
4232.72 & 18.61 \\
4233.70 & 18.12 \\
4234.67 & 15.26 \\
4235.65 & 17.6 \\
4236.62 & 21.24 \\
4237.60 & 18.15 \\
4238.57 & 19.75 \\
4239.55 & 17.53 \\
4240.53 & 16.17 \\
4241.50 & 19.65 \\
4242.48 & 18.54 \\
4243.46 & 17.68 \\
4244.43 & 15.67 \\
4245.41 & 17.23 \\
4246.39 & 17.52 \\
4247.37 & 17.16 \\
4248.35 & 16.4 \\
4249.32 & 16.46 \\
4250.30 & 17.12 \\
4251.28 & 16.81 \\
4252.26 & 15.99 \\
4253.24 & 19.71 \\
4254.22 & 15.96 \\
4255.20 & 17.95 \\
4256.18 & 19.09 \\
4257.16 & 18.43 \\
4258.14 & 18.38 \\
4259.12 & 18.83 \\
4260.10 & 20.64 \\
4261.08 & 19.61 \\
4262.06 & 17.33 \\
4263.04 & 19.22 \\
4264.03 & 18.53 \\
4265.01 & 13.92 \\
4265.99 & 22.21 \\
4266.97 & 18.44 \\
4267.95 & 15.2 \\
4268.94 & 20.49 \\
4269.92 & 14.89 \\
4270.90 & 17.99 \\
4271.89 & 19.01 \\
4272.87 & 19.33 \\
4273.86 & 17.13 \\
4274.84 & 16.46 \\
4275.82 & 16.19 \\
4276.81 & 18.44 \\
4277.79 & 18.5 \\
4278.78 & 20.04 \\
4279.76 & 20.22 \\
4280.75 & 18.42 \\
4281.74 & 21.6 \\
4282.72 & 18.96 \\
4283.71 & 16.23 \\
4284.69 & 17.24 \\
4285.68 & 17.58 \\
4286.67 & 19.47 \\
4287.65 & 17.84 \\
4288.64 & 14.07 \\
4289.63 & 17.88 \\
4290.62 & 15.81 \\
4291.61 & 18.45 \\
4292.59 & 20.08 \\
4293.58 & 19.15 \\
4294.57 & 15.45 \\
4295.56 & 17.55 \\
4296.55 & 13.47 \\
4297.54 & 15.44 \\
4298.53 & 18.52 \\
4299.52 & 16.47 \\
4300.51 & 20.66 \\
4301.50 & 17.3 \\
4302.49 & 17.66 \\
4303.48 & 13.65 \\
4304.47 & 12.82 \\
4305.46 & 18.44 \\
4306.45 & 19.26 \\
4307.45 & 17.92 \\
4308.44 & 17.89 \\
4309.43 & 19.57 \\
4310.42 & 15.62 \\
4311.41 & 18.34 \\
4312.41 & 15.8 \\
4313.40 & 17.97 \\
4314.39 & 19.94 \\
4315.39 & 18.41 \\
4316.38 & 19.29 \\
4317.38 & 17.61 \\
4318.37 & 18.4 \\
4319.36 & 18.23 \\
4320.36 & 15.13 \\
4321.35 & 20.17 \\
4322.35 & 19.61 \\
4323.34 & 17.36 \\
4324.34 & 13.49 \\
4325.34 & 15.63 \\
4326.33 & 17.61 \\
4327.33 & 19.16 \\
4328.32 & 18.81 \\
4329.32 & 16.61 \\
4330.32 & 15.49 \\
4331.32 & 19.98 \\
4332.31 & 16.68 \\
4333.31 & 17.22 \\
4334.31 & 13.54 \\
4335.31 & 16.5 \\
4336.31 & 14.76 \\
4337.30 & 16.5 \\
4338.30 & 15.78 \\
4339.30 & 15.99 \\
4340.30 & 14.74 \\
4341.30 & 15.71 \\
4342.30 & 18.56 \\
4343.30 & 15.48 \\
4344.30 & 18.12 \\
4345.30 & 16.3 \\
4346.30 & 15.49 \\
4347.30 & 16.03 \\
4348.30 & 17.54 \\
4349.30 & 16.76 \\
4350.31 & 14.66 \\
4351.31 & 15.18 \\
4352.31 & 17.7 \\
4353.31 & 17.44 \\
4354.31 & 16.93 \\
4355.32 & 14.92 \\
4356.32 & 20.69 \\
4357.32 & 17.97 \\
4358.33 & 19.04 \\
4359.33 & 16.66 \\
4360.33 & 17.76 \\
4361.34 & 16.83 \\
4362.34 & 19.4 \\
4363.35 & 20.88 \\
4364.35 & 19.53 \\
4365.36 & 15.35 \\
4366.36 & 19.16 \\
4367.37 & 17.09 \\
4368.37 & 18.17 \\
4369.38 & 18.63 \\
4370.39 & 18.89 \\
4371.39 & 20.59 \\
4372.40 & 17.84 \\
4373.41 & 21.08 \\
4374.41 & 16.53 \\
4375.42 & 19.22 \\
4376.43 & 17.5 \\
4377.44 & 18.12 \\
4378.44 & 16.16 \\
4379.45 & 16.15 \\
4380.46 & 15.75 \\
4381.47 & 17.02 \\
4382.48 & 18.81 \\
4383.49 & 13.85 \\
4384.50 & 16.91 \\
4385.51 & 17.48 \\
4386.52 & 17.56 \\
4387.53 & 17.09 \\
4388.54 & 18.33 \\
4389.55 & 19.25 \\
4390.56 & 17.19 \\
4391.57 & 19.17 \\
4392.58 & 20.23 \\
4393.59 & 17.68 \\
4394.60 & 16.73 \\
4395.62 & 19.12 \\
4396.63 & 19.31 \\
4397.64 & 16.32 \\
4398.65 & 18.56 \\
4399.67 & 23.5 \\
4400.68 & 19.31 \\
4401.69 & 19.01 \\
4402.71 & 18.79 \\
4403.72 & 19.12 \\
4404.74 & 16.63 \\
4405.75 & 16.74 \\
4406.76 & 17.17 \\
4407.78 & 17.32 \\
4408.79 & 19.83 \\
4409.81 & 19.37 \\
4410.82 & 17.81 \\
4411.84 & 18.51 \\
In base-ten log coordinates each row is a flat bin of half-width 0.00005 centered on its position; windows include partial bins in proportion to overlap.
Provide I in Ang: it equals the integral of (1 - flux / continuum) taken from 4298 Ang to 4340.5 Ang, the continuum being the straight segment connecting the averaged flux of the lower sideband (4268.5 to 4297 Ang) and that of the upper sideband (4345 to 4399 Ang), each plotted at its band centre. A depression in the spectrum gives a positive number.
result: 1.3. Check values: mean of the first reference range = 17.9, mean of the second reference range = 17.7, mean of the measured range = 17.2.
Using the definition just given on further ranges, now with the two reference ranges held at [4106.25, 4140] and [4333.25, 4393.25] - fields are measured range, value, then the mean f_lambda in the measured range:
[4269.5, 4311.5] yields -0.6 Ang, 17.6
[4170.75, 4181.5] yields 0.3 Ang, 16.9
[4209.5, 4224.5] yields -1.3 Ang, 18.8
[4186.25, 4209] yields -1.6 Ang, 18.6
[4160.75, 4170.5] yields -0.4 Ang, 18.1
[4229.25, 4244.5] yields -0.6 Ang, 18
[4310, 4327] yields -0.2 Ang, 17.6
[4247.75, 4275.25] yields -0.9 Ang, 17.9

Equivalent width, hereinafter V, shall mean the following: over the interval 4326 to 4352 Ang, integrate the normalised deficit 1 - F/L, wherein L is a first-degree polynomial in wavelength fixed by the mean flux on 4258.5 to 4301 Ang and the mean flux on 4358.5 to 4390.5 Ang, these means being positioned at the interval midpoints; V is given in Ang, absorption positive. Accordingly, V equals 2.0 Ang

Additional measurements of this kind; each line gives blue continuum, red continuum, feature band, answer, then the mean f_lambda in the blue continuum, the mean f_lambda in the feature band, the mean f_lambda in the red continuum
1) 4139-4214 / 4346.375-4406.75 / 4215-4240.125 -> -0.5 Ang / 18.2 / 18.5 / 17.9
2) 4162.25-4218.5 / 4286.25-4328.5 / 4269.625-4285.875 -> -0.5 Ang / 18.2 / 18.2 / 17.5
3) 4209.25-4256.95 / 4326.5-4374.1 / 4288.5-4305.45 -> 0.8 Ang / 18.1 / 16.8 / 17.3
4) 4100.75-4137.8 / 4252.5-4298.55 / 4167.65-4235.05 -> -2.3 Ang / 17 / 18.1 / 18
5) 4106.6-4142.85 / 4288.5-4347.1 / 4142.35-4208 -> -3.4 Ang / 17.4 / 18.2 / 17.1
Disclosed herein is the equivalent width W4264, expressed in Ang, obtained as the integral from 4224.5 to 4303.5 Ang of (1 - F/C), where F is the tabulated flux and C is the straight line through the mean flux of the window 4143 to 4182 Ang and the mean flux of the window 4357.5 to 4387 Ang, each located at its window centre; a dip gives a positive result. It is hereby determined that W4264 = 0.6 Ang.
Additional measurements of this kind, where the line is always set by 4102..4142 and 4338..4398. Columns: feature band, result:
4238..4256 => -0.09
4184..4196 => -0.86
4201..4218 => -1.61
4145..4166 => -1.70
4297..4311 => 0.16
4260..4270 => -0.51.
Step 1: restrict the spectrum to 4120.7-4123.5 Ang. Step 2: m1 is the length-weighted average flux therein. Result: 18.9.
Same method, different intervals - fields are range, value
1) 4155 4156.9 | 18.4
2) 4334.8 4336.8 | 15.6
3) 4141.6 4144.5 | 18.9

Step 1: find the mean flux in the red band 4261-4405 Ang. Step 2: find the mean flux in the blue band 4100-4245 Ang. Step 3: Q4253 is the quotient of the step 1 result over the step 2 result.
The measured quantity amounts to 0.98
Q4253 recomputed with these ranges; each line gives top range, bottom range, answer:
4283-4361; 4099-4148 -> 0.99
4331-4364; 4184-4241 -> 0.92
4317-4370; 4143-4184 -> 0.95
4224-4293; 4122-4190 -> 0.99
